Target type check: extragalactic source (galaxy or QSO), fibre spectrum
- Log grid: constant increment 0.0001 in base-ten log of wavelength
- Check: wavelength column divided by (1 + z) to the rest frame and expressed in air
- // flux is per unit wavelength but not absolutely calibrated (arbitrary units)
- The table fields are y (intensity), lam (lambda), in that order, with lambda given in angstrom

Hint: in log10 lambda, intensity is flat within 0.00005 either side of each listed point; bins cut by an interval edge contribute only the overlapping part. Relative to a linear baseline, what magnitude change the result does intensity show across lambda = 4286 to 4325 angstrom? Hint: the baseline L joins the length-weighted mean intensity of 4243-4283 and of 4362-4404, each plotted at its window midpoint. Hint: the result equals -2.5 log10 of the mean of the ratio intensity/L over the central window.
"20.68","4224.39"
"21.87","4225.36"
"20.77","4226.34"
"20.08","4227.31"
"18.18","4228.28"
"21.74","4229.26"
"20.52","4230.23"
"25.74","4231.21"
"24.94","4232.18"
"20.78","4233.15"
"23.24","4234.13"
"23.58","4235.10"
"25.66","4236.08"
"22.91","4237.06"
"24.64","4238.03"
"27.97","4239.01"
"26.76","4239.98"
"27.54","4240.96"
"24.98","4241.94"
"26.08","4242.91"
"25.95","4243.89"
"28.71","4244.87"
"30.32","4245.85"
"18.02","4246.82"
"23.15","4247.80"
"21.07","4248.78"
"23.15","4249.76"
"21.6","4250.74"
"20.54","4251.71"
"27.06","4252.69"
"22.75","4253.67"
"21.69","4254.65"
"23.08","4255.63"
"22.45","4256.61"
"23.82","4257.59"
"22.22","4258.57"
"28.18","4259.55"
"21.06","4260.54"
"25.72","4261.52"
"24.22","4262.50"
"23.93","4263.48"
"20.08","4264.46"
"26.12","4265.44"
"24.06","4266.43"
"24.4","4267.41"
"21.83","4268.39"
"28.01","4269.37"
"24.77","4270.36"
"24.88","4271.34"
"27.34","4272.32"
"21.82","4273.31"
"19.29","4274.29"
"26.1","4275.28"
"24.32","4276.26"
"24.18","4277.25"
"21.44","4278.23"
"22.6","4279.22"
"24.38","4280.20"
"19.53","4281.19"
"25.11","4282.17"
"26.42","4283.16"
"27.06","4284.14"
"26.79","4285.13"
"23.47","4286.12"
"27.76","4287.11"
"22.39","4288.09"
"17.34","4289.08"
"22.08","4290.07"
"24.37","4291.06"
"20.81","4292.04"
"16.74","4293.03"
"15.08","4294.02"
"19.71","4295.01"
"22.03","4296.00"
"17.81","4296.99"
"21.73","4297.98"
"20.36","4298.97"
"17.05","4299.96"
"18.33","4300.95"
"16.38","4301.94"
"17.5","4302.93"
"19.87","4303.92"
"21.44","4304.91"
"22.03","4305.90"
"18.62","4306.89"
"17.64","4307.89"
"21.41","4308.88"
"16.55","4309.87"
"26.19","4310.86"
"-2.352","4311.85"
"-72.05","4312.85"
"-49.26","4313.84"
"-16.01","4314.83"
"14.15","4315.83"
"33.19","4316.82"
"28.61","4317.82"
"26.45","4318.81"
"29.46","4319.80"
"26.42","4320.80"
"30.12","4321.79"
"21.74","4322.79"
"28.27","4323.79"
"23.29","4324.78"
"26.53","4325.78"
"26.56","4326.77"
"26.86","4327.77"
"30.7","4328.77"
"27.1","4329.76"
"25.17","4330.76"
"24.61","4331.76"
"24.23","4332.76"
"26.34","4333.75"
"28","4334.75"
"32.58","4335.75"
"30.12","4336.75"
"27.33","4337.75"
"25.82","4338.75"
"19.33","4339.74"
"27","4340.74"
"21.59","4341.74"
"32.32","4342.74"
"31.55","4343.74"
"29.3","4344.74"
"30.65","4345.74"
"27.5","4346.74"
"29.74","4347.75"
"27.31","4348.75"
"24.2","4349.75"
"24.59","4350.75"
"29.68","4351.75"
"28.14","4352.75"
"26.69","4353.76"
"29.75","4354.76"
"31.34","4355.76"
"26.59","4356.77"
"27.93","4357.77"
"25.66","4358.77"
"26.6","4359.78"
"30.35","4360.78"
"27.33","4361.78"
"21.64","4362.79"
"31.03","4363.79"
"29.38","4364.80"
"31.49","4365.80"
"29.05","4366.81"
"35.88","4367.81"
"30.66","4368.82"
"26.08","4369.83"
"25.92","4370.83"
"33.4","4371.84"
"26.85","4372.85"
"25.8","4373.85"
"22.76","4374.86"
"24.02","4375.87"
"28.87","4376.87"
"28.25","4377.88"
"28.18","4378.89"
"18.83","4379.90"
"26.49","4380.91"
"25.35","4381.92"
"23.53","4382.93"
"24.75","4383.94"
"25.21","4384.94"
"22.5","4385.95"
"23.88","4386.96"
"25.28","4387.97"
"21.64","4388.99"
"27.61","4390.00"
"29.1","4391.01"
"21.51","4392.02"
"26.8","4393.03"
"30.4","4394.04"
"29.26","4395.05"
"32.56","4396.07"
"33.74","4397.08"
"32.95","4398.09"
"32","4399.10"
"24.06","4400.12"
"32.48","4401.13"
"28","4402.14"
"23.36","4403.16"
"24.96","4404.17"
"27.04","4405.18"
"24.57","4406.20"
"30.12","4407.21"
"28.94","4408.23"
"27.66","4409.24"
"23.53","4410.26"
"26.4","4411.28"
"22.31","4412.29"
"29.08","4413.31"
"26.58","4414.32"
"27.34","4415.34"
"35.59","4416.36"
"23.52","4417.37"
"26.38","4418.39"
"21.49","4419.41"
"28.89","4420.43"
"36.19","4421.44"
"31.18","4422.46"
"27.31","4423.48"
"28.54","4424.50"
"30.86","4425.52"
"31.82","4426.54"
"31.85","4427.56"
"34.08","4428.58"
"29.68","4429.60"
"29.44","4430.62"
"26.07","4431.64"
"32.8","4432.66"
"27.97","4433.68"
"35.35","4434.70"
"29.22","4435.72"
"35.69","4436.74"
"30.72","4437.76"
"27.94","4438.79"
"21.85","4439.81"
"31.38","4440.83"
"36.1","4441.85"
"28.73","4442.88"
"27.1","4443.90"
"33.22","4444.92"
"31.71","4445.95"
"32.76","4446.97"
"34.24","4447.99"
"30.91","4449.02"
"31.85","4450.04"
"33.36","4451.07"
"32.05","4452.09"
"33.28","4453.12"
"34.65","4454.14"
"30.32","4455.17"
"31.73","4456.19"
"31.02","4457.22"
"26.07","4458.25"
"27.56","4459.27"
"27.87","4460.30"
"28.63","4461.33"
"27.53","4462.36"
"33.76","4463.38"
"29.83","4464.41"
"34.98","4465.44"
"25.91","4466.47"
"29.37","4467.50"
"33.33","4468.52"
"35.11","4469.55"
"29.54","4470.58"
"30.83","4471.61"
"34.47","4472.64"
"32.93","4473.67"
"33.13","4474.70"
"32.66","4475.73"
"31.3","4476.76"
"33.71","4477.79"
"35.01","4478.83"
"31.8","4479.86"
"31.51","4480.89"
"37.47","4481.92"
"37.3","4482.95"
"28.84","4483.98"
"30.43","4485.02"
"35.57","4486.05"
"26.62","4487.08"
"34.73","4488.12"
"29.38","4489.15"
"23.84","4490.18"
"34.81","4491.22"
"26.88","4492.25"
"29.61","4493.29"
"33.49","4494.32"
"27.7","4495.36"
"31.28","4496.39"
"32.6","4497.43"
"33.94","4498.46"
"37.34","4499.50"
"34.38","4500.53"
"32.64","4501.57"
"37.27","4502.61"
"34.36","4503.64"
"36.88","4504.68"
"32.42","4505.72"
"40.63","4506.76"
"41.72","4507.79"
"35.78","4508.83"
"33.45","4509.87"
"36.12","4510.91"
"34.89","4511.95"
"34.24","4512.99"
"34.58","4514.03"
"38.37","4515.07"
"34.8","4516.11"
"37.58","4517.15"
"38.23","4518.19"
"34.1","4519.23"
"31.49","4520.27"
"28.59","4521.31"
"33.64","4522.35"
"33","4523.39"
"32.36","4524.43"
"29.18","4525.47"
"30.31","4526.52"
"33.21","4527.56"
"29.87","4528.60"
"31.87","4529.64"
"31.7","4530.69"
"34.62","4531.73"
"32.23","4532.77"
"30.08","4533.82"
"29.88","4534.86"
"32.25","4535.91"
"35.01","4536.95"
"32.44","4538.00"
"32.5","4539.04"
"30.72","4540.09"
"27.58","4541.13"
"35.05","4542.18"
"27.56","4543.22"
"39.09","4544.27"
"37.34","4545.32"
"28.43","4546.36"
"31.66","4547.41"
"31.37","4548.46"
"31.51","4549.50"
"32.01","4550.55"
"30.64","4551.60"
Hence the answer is 0.48 mag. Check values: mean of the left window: 23.8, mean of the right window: 27.3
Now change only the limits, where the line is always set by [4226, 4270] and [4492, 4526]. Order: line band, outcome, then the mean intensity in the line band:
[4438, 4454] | 0.02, 31.2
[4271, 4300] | 0.13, 22.4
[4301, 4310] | 0.34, 19.1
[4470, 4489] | 0.01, 32.6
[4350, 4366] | 0.01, 27.9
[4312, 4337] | 0.46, 17.7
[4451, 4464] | 0.05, 30.5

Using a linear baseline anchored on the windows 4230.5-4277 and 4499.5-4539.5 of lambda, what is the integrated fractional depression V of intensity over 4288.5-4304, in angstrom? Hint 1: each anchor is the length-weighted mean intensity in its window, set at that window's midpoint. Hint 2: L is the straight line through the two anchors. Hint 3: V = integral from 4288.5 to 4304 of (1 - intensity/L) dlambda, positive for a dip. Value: 3.9 angstrom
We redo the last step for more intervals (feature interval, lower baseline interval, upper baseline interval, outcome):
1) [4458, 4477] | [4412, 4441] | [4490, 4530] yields 0.38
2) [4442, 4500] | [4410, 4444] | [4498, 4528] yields 0.82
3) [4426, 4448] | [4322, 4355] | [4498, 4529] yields 0.33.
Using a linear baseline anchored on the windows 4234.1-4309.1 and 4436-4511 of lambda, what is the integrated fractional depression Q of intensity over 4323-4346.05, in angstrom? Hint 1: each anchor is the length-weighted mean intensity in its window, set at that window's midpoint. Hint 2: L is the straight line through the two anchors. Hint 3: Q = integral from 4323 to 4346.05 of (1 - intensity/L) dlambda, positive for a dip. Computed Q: -1.2 angstrom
